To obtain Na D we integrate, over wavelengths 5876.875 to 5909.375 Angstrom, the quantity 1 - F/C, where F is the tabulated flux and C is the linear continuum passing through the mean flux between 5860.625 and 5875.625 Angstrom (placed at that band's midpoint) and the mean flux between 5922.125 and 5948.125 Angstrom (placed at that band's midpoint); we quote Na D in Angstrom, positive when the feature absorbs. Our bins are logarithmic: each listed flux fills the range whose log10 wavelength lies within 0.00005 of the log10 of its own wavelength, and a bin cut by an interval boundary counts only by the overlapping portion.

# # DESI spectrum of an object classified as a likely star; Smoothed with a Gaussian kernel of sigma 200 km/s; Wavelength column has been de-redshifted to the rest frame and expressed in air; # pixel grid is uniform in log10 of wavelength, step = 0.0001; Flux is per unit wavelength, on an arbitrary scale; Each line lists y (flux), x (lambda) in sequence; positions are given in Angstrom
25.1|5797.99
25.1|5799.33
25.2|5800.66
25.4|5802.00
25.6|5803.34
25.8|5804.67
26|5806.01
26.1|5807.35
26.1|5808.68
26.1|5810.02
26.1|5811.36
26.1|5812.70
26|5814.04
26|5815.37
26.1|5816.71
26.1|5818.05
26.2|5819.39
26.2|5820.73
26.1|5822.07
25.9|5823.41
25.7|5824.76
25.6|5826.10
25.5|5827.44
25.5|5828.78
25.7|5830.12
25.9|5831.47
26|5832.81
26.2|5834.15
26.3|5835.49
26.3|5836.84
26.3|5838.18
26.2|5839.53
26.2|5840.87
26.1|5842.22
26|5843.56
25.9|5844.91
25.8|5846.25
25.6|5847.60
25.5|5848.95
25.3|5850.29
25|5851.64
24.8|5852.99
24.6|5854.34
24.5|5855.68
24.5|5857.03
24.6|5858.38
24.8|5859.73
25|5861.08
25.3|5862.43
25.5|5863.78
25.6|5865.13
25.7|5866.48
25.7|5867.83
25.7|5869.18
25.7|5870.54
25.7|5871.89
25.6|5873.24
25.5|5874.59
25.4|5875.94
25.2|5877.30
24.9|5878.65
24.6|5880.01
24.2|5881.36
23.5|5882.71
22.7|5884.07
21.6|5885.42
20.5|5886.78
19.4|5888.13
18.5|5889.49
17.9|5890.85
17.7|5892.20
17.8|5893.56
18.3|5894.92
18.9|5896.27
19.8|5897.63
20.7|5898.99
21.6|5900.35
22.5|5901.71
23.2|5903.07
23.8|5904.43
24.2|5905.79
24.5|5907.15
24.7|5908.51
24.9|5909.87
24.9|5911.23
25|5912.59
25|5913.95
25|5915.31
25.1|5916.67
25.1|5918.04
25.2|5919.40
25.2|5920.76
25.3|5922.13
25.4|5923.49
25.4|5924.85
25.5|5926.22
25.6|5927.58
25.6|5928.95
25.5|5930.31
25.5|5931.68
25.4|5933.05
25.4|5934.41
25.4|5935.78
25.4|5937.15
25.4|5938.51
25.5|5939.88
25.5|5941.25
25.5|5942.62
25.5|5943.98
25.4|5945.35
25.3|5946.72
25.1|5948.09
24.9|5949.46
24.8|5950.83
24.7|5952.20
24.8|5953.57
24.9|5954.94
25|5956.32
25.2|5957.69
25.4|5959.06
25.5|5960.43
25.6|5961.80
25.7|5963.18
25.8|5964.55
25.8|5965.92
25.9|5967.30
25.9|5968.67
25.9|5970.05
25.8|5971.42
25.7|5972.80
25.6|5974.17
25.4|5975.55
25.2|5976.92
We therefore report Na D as 4.9 Angstrom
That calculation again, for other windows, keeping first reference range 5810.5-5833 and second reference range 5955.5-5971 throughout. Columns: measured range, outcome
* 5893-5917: 2.77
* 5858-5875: 0.26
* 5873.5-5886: 0.75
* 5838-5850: -0.02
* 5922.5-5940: 0.15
